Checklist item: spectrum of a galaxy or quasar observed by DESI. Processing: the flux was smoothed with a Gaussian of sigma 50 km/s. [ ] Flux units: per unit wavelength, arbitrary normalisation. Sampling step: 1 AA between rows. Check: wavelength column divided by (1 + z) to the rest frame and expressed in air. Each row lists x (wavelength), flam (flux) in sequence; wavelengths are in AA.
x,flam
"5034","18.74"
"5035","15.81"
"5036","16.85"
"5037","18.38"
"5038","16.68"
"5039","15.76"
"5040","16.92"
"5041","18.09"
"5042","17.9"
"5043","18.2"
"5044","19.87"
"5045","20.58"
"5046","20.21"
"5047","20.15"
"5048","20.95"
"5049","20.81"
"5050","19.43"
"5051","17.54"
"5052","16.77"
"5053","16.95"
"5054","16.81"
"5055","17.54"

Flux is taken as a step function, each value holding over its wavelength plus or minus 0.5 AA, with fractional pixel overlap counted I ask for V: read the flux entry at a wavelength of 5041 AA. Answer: 18.09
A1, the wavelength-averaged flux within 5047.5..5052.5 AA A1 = 19.1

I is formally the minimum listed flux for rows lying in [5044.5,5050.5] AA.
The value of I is 19.43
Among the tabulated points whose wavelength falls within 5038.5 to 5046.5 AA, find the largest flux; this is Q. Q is 20.58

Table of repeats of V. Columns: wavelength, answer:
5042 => 17.9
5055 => 17.54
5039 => 15.76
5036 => 16.85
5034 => 18.74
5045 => 20.58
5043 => 18.2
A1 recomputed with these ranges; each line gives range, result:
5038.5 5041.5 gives 16.9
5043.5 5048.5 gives 20.4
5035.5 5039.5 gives 16.9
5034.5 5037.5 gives 17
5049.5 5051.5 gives 18.5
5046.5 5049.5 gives 20.6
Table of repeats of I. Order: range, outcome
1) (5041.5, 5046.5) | 17.9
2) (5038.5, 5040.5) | 15.76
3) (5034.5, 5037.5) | 15.81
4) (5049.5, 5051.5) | 17.54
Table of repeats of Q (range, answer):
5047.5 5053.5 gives 20.95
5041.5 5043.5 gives 18.2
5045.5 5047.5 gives 20.21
